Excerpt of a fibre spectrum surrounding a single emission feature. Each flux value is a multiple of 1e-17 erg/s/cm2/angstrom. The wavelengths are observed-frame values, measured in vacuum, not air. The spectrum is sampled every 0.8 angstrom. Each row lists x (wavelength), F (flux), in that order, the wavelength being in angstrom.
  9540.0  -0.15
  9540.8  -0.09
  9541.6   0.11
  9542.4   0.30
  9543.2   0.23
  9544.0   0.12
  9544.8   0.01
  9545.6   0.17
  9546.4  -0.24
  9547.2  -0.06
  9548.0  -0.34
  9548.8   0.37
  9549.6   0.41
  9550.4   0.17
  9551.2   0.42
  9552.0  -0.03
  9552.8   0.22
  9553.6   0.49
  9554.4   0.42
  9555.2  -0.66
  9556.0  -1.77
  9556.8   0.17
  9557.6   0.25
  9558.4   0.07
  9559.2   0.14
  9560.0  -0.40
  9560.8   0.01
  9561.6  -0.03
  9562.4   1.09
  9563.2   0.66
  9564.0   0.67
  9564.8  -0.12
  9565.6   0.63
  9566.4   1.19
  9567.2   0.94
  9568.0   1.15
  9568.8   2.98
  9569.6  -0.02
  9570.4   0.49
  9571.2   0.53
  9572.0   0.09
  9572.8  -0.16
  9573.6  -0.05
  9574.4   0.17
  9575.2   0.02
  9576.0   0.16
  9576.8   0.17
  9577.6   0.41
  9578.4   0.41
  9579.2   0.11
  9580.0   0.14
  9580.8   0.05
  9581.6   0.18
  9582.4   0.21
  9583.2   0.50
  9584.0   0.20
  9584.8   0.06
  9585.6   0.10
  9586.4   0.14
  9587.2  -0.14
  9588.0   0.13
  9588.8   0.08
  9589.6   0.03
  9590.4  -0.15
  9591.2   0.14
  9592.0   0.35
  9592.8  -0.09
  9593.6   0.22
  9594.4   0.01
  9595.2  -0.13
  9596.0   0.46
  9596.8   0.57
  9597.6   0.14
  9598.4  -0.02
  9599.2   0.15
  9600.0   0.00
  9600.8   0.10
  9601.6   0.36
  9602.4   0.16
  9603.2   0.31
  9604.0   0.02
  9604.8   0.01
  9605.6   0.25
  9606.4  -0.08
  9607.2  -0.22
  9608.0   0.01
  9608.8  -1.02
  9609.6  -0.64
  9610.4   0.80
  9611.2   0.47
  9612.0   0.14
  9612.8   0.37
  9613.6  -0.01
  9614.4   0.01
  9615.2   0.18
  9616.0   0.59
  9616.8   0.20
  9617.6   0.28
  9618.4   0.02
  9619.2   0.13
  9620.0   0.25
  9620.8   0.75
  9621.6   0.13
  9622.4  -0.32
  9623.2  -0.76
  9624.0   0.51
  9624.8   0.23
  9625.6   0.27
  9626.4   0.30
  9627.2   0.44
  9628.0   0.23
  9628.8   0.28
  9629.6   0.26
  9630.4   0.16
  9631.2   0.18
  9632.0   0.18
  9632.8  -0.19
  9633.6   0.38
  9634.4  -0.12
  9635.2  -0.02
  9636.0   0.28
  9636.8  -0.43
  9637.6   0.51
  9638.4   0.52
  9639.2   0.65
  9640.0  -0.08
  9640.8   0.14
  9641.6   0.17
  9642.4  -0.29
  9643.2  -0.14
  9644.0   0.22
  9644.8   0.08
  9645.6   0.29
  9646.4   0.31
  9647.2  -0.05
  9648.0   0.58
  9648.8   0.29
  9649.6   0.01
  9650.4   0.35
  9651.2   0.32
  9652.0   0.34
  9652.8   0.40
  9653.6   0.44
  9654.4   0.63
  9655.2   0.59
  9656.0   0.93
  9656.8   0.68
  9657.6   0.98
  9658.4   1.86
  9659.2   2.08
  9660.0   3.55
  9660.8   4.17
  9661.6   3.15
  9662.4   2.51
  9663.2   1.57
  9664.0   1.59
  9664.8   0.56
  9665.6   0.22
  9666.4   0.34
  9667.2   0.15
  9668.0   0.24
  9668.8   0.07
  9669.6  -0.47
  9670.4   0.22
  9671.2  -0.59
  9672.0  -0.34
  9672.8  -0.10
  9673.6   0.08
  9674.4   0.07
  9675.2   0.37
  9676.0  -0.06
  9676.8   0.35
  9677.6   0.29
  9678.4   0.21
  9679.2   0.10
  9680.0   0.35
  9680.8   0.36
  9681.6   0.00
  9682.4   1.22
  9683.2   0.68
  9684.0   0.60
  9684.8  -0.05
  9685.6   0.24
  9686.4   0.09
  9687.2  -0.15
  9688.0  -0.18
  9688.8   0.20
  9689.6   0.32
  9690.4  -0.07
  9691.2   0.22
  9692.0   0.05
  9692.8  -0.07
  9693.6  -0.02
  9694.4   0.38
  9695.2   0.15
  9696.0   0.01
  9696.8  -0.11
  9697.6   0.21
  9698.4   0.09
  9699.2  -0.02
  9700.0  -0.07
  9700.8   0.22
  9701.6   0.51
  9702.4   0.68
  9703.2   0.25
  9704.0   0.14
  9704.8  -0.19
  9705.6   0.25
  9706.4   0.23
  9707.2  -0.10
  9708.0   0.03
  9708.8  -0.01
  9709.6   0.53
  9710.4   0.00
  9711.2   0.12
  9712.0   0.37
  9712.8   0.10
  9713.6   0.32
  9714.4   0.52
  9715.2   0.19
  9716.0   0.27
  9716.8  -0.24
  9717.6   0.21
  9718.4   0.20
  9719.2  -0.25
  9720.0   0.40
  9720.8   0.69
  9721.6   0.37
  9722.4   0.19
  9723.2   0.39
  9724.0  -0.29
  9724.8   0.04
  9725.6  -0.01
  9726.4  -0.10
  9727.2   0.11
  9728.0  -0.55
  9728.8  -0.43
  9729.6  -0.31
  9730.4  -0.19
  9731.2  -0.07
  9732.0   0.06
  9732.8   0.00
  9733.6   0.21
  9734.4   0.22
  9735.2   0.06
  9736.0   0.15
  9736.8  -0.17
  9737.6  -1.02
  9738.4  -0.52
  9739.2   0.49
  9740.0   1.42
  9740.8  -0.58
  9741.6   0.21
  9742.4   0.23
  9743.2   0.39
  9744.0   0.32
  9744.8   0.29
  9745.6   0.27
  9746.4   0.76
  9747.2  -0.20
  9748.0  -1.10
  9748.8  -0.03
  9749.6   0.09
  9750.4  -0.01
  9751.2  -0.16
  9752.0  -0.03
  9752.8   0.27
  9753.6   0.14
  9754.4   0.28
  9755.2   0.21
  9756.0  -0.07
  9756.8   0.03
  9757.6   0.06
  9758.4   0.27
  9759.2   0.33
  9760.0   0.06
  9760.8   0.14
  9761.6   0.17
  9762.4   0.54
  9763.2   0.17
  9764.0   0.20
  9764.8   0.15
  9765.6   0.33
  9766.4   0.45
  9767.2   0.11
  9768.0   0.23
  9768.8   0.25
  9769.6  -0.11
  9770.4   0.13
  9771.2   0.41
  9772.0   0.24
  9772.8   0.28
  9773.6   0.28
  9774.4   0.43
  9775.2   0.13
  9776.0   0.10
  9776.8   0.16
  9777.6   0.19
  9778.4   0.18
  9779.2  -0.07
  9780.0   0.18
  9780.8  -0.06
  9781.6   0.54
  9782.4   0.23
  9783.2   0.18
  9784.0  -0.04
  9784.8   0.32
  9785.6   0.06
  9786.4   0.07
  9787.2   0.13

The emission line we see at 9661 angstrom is [O III] 5007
